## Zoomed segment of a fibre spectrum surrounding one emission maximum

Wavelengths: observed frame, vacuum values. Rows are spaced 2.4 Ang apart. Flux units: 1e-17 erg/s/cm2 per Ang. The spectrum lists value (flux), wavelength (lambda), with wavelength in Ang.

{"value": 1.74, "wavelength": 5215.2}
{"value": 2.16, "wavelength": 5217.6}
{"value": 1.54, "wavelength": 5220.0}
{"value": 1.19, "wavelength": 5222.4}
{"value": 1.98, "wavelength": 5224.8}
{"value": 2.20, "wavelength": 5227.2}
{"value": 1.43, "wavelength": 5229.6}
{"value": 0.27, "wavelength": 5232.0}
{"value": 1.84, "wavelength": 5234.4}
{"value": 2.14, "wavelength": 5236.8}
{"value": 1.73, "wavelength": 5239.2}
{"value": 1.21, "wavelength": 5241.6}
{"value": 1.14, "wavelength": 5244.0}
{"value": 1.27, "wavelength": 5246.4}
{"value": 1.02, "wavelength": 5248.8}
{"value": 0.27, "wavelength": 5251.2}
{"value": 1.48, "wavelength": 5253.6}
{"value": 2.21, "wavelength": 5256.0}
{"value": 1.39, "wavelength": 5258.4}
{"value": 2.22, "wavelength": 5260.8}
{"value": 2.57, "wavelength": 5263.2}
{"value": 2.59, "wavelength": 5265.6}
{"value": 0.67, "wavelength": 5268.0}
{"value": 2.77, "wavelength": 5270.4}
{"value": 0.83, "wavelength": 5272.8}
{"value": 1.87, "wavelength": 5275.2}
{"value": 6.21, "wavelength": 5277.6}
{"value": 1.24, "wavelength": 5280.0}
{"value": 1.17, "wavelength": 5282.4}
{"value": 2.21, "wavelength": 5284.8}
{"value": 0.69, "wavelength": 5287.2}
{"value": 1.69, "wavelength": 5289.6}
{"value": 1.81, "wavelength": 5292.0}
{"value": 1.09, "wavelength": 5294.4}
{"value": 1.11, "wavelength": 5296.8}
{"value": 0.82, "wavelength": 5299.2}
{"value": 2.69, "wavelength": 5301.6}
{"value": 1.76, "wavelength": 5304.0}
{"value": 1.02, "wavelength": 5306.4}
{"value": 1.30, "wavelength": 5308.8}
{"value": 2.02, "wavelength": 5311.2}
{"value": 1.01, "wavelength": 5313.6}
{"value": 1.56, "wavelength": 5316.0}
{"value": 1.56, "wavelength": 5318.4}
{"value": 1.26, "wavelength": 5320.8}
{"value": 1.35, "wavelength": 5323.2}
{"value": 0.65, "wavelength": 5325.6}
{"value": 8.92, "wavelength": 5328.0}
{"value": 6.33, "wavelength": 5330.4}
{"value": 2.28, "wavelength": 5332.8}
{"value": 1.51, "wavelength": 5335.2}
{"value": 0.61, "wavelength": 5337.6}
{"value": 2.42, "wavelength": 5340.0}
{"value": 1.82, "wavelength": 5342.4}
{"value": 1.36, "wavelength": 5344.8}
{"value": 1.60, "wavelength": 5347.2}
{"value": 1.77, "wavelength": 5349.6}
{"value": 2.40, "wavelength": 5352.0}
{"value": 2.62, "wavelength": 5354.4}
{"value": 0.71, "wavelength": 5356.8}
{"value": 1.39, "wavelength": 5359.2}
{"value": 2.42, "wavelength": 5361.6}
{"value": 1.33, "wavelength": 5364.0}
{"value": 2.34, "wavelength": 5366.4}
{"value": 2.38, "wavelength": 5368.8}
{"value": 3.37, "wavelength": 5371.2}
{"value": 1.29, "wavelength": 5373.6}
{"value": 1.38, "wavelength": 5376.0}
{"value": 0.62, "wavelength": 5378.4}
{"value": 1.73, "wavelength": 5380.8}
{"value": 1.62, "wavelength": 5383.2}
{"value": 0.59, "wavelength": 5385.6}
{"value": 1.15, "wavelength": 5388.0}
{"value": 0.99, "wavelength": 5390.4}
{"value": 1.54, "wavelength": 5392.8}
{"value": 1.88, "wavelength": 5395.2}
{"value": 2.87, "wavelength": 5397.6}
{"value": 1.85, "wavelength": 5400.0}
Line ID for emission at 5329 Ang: [O III]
